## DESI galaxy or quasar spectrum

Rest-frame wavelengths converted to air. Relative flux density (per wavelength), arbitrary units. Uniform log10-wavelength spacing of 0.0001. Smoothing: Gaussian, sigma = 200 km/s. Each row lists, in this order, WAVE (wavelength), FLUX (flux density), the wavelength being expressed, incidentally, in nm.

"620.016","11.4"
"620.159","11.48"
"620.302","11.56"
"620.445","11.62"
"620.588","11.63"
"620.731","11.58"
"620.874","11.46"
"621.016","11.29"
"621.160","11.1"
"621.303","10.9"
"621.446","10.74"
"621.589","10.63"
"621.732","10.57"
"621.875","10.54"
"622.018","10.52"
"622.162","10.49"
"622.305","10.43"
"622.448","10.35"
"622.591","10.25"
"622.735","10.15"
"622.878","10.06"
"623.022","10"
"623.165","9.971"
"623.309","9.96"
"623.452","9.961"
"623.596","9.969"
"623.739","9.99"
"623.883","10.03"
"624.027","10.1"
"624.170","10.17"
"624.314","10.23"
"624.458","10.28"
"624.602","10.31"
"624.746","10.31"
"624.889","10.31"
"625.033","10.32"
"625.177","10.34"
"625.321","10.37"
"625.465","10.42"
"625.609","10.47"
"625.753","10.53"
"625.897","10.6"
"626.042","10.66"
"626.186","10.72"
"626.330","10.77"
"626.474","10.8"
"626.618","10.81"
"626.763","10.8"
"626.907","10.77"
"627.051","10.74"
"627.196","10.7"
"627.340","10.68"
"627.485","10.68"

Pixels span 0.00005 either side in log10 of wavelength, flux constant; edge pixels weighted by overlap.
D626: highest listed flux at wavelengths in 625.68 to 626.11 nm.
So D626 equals 10.66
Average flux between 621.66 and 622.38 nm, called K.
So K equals 10.5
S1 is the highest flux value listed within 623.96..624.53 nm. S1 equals 10.28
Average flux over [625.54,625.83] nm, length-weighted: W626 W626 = 10.5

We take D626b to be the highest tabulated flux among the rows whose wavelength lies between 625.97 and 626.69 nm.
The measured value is 10.81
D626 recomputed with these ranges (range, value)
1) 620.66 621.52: 11.58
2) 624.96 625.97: 10.6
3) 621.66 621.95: 10.57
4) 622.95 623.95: 10.03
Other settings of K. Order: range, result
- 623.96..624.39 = 10.2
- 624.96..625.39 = 10.3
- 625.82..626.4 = 10.7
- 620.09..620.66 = 11.6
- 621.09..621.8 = 10.8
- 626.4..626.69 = 10.8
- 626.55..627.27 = 10.8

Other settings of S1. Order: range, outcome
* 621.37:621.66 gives 10.74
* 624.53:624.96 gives 10.31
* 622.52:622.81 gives 10.25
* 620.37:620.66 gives 11.63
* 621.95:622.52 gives 10.52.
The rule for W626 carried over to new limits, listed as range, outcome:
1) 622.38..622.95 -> 10.2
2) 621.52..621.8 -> 10.6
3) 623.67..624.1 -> 10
